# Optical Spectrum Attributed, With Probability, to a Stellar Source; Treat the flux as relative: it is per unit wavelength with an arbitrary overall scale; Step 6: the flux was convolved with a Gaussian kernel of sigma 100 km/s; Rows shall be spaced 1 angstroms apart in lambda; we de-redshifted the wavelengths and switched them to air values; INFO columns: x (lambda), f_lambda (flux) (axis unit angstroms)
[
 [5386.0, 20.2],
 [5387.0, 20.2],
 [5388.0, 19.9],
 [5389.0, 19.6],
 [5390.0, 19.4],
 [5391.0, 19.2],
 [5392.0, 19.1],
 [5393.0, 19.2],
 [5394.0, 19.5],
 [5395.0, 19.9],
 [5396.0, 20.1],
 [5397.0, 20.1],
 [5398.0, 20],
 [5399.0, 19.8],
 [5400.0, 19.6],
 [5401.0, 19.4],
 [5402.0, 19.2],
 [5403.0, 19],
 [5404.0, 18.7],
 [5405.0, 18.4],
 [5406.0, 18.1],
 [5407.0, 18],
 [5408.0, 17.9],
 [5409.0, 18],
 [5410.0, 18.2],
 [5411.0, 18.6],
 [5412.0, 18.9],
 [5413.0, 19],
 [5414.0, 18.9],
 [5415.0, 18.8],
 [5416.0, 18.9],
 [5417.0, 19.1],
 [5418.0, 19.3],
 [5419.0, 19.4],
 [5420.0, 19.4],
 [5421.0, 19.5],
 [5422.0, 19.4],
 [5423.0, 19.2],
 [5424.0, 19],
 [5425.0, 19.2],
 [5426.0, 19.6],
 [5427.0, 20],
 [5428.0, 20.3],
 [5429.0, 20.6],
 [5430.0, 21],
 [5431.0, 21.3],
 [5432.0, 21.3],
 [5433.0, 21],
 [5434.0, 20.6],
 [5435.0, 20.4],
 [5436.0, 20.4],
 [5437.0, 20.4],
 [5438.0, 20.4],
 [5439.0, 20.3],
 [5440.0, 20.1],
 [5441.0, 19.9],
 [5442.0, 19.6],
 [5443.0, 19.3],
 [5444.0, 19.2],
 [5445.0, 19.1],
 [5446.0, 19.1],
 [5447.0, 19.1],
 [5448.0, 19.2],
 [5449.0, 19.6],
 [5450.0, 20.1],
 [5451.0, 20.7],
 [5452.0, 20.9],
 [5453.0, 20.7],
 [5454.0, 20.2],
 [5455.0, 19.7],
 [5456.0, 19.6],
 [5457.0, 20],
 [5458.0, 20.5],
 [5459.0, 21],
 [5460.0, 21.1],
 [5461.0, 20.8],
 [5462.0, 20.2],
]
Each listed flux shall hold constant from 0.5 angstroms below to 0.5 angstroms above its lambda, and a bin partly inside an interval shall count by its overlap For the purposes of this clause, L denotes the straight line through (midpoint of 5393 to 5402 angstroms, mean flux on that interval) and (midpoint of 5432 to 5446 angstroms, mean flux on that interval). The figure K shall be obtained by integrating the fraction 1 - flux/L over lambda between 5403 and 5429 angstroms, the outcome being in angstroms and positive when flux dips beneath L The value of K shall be 1.2 angstroms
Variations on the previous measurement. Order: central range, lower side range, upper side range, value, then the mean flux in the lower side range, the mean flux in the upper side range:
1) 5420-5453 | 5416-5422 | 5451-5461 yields -0.3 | 19.3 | 20.4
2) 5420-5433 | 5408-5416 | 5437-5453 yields -0.6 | 18.6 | 19.8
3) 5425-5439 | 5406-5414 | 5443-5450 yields -1.2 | 18.4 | 19.3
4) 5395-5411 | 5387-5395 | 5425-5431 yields 0.6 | 19.5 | 20.3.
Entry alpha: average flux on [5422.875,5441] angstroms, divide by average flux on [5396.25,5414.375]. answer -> 1.07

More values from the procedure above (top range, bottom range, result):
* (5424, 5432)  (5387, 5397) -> 1.03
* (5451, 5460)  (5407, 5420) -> 1.09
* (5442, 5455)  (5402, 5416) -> 1.07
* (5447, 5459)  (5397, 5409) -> 1.06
